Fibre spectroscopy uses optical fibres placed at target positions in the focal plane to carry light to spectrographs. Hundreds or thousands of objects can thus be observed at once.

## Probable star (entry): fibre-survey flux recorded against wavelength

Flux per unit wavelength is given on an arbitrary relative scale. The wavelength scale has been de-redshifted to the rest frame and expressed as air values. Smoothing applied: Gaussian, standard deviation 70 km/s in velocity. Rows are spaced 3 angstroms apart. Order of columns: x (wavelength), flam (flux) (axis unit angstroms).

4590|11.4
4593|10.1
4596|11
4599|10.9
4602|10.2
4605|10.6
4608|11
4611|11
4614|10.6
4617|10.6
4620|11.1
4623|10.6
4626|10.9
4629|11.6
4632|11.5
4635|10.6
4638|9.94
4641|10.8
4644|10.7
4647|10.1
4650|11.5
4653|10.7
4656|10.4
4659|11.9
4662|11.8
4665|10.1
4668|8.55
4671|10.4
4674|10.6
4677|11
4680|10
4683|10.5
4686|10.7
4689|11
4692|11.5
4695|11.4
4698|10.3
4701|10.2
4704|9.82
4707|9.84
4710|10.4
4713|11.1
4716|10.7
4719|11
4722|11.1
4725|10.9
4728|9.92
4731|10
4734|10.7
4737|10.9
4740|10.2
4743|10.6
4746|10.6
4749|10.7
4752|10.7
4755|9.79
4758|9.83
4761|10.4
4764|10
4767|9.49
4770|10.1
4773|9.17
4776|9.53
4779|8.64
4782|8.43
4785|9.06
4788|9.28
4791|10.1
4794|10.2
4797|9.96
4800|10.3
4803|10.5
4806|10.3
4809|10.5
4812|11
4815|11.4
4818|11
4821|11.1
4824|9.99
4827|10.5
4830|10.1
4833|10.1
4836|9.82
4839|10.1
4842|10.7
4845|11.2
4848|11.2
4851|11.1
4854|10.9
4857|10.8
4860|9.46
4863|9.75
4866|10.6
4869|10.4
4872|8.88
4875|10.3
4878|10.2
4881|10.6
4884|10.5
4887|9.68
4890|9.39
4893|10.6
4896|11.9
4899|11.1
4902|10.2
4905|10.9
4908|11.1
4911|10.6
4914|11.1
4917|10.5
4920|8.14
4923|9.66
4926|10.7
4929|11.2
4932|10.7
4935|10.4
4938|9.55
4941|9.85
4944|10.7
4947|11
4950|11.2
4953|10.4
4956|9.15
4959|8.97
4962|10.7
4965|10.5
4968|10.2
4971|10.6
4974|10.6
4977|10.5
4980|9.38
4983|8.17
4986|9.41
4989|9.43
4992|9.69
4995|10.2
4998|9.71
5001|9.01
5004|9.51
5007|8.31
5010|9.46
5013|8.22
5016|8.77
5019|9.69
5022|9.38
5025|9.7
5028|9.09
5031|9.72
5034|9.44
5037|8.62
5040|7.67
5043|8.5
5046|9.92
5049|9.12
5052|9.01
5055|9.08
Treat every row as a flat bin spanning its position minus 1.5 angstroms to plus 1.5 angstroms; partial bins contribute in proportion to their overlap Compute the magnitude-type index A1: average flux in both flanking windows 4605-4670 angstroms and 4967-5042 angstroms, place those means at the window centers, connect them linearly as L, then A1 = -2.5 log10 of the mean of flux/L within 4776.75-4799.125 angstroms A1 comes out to 0.086 mag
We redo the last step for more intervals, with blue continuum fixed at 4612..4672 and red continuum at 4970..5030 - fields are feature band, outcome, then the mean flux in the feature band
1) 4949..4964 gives -0.052 mag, 10.1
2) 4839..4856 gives -0.099 mag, 10.9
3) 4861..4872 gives -0.012 mag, 10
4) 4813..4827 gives -0.078 mag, 10.8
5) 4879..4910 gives -0.083 mag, 10.6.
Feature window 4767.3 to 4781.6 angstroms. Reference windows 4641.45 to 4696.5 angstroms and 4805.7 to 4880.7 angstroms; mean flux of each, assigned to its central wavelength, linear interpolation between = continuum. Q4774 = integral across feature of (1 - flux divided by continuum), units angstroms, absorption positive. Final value 1.71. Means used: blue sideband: 10.7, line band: 9.3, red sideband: 10.5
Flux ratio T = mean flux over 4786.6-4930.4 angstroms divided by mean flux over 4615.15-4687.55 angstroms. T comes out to 1.0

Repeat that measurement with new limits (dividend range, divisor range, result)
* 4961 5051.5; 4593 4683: 0.88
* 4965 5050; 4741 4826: 0.93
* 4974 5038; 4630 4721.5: 0.88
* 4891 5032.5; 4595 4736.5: 0.94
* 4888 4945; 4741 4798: 1.06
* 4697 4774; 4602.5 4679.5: 0.96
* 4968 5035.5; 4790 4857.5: 0.90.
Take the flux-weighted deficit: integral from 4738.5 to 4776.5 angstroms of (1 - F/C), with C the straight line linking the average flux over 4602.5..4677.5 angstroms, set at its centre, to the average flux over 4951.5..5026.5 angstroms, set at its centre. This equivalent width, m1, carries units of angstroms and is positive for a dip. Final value 0.9 angstroms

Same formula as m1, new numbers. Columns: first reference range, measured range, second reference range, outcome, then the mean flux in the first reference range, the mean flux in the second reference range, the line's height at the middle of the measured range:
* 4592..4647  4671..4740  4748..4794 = -3.11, 10.8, 9.69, 10.1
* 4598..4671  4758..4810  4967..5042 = 2.15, 10.7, 9.37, 10.2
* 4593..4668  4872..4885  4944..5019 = -0.24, 10.8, 9.73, 10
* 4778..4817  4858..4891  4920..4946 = 0.43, 10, 10.2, 10.1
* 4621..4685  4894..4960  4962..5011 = -3.64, 10.7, 9.7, 9.88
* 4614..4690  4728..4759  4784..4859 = 0.52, 10.7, 10.5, 10.6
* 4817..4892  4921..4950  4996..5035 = -1.89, 10.3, 9.24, 9.78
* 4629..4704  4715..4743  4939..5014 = -0.27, 10.7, 9.8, 10.5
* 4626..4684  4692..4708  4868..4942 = 0.26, 10.7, 10.3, 10.6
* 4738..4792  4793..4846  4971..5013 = -4.05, 9.82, 9.48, 9.74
